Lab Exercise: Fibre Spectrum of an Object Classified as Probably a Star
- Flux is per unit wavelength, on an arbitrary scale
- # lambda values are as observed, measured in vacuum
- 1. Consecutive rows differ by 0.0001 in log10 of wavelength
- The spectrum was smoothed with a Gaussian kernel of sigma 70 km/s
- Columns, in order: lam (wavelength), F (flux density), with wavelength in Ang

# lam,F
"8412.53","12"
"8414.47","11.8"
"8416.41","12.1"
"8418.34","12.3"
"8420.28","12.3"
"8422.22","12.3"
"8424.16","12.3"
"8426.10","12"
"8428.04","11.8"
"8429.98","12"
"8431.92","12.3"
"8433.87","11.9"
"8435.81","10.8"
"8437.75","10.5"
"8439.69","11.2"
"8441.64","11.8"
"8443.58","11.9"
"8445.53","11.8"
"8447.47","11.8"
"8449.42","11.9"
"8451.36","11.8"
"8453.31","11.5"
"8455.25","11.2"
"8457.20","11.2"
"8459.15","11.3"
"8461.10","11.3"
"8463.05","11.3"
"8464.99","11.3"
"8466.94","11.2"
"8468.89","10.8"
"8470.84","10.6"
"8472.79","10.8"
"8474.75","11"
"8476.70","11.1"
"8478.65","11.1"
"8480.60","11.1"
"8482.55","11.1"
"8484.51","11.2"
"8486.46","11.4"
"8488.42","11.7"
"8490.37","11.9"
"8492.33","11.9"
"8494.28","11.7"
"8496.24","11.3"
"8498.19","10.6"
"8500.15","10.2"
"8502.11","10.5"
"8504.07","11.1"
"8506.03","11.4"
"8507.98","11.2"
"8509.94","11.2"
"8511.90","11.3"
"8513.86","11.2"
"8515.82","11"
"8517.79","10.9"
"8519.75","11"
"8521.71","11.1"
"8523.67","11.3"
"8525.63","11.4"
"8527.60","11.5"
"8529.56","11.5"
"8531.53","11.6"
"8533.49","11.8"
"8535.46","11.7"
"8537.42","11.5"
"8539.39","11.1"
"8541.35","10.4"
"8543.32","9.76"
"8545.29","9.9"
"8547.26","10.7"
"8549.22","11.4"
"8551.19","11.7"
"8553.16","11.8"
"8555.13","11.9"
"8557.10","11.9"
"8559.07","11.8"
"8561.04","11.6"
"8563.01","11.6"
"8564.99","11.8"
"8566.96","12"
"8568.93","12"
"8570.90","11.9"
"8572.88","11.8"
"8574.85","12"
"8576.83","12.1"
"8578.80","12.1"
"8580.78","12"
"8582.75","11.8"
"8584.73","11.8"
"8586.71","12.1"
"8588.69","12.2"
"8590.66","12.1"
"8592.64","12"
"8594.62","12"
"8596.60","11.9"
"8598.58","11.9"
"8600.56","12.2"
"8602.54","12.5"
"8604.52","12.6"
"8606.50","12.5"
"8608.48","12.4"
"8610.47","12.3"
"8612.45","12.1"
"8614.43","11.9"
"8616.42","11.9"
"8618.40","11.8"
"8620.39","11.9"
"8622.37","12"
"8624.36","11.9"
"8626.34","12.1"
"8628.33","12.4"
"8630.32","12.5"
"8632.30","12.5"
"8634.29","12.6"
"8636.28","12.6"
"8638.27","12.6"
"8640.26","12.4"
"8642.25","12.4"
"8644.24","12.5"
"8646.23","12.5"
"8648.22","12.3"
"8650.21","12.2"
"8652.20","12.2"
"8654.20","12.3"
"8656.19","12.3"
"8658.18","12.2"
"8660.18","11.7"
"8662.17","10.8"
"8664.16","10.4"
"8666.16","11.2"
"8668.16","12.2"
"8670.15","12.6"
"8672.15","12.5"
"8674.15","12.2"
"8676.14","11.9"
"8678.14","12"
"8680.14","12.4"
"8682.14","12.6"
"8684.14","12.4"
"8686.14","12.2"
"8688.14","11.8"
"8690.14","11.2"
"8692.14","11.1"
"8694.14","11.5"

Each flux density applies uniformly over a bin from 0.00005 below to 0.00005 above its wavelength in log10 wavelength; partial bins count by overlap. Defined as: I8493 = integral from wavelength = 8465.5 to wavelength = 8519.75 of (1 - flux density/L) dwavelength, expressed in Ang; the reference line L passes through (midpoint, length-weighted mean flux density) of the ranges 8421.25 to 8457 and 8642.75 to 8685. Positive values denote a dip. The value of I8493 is 3.0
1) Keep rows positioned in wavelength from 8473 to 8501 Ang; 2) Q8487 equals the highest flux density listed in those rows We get 11.9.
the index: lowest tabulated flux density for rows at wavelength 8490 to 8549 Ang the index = 9.76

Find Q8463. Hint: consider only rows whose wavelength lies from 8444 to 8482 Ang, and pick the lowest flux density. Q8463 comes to 10.6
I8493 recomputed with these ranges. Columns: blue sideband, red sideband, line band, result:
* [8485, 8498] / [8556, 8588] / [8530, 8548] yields 1.2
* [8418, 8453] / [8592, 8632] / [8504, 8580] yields 3.8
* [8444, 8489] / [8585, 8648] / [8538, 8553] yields 1.3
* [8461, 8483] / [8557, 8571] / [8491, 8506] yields 0.2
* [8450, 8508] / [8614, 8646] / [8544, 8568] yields 0.5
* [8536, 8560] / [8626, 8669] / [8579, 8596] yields -0.7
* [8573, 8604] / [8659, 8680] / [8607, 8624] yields -0.1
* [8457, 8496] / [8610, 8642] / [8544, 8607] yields 0.3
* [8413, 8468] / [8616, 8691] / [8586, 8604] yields -0.2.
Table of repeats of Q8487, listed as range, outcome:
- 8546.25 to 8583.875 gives 12.1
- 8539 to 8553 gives 11.7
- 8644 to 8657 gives 12.5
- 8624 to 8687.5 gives 12.6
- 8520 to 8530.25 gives 11.5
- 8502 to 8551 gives 11.8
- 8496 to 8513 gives 11.4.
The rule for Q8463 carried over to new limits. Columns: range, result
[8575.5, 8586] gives 11.8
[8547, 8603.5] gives 10.7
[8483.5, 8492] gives 11.2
